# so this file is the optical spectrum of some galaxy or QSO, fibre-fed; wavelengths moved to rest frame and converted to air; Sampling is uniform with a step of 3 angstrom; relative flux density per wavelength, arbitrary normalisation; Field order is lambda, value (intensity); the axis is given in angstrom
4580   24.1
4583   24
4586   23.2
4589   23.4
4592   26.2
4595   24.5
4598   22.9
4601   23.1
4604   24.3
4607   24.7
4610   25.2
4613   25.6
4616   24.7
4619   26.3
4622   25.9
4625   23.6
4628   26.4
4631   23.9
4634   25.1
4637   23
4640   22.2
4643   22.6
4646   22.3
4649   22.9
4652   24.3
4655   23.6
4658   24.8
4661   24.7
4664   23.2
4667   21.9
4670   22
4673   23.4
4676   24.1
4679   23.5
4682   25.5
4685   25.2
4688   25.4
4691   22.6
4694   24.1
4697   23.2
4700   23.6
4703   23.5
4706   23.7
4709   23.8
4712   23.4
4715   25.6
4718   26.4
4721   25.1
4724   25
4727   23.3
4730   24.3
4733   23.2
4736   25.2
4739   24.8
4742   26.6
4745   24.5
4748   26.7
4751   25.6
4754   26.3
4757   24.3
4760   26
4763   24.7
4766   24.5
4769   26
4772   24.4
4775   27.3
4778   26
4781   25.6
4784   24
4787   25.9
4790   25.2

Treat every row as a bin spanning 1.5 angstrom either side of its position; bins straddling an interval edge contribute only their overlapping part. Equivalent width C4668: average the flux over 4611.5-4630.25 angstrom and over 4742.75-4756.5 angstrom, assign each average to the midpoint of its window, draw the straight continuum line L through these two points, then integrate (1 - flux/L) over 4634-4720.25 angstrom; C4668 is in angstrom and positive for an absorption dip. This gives 5.9 angstrom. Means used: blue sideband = 25.4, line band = 23.8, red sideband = 25.7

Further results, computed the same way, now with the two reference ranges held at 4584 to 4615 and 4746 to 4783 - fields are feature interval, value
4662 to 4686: 1.25 angstrom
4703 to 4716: 0.60 angstrom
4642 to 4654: 0.79 angstrom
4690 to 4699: 0.61 angstrom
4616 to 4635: -0.51 angstrom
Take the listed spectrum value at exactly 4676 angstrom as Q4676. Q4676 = 24.1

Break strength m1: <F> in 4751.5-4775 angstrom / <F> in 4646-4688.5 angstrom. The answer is 1.1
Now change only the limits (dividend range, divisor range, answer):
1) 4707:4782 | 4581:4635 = 1.02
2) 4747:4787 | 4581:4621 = 1.04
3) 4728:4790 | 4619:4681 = 1.06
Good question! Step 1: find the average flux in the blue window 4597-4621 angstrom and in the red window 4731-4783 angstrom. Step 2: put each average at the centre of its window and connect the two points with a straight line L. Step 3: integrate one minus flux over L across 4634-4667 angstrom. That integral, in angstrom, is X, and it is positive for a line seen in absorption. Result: 2.0 angstrom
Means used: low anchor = 24.7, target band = 23.4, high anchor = 25.4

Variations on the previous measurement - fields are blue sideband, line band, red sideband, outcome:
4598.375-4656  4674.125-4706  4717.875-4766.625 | 0.8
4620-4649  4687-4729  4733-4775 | 1.0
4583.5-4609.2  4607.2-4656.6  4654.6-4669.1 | -0.9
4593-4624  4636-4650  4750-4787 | 1.3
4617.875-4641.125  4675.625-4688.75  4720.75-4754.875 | 0.0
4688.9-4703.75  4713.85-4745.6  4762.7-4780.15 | -0.7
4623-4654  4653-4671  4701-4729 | 0.3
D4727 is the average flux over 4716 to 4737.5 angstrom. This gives 24.7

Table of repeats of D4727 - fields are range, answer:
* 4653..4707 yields 23.8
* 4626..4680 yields 23.6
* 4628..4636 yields 24.8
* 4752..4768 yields 25.2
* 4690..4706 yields 23.5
